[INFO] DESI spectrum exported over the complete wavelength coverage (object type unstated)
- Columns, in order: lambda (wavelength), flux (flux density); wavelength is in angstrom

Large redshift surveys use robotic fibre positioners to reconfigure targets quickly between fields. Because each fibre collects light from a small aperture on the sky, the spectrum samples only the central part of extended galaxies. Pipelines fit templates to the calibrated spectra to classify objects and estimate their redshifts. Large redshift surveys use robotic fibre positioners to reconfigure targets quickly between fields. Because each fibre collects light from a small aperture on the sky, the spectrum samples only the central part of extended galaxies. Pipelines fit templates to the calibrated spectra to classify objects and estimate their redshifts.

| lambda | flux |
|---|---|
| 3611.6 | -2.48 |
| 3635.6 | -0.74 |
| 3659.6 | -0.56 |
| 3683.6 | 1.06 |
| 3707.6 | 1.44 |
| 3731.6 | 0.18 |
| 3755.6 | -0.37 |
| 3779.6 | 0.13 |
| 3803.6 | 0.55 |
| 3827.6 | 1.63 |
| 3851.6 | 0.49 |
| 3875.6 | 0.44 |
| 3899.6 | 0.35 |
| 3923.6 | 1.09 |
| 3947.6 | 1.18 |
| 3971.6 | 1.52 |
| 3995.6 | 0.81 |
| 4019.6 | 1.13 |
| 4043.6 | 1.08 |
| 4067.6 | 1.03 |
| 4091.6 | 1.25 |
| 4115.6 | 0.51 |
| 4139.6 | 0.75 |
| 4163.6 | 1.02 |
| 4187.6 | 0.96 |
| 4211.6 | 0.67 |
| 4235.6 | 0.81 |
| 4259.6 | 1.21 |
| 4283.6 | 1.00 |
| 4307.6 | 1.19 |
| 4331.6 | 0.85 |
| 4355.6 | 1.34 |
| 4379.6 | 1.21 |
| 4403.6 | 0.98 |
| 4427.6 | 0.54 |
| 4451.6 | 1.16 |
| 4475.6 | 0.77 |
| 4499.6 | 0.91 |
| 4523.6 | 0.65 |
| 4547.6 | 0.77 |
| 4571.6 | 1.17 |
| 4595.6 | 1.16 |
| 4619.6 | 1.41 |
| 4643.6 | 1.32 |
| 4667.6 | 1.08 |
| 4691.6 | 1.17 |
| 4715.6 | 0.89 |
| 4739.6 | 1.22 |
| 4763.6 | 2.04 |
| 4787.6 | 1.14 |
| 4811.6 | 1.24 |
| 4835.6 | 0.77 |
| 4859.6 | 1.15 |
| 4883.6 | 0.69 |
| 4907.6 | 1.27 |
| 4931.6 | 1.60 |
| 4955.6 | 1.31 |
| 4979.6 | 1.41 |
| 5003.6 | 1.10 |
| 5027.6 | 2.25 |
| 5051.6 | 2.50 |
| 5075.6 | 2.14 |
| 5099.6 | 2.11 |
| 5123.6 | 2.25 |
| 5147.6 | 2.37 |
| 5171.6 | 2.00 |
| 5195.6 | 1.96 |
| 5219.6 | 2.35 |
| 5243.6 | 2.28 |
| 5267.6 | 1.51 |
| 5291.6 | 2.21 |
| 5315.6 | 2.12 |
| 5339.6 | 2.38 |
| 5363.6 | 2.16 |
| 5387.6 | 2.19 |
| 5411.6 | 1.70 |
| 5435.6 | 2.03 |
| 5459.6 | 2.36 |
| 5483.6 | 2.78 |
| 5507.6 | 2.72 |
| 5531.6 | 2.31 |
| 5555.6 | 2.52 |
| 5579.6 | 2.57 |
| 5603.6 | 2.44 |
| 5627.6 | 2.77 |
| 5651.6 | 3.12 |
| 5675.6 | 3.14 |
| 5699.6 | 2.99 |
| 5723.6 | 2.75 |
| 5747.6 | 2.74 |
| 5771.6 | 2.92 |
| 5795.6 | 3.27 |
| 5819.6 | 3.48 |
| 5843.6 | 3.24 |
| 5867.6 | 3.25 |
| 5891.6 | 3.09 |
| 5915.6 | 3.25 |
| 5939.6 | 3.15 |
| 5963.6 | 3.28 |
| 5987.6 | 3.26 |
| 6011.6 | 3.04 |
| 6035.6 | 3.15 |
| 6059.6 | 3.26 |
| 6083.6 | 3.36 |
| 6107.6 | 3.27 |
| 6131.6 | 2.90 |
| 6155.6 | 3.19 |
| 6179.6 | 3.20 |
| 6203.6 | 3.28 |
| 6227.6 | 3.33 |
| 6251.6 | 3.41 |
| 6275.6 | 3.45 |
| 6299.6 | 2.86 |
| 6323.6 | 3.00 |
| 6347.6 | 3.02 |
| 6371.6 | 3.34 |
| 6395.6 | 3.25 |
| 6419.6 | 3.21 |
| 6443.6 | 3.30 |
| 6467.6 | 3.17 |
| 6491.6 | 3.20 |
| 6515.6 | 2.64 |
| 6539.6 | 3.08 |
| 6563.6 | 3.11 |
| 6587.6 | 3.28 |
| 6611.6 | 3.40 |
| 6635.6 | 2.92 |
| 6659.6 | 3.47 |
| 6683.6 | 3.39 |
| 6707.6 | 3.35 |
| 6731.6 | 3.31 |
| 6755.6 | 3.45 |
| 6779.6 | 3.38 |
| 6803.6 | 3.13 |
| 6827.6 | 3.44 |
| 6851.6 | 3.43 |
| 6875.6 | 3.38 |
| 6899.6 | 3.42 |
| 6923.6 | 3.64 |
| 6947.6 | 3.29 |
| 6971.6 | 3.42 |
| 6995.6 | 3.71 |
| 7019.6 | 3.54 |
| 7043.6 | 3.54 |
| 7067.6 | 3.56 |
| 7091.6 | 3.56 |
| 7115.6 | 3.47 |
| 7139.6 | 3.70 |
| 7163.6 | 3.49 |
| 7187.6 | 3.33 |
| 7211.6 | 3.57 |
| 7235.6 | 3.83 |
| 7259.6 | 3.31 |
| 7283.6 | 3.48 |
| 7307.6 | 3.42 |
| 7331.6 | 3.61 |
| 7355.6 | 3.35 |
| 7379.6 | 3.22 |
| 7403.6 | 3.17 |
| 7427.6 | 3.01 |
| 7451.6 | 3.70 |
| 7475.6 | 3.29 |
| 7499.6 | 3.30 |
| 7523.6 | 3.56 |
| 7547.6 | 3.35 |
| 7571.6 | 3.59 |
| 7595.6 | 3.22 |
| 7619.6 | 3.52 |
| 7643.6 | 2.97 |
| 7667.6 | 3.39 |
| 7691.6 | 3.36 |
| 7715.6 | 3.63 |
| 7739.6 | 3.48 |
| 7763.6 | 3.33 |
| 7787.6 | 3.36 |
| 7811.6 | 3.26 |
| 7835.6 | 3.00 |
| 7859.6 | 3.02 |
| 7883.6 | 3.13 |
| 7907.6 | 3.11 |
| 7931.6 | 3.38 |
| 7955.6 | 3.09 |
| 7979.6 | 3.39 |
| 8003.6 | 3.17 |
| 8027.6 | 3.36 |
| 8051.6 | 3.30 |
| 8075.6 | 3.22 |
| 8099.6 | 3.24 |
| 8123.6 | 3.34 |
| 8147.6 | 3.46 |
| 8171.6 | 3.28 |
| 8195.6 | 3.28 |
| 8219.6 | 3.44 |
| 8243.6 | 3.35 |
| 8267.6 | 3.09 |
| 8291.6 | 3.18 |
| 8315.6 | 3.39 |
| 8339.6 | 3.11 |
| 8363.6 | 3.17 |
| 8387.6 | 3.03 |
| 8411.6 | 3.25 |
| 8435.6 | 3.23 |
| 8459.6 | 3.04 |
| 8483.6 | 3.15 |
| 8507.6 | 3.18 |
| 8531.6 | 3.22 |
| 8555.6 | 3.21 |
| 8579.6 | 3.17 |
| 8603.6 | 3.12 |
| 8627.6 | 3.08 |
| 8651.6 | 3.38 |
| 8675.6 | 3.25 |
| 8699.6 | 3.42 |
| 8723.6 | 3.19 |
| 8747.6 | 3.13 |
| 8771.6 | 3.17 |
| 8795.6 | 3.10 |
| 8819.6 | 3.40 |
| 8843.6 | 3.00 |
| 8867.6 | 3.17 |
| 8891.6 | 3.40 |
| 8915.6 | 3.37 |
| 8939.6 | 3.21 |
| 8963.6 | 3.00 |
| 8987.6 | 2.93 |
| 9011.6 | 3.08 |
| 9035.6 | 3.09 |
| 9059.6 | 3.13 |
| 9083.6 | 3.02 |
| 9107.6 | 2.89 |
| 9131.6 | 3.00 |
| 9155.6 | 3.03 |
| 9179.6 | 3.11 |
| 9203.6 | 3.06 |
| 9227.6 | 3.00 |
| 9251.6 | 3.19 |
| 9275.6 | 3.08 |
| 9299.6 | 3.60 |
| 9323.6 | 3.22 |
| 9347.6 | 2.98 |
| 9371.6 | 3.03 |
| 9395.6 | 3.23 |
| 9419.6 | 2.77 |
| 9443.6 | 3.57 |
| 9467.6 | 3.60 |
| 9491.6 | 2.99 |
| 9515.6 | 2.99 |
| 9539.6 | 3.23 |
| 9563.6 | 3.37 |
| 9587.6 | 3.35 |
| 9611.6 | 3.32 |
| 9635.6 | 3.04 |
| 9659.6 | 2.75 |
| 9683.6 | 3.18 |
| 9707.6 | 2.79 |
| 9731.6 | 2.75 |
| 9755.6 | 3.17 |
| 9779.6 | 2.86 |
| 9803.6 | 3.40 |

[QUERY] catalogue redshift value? 0.26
